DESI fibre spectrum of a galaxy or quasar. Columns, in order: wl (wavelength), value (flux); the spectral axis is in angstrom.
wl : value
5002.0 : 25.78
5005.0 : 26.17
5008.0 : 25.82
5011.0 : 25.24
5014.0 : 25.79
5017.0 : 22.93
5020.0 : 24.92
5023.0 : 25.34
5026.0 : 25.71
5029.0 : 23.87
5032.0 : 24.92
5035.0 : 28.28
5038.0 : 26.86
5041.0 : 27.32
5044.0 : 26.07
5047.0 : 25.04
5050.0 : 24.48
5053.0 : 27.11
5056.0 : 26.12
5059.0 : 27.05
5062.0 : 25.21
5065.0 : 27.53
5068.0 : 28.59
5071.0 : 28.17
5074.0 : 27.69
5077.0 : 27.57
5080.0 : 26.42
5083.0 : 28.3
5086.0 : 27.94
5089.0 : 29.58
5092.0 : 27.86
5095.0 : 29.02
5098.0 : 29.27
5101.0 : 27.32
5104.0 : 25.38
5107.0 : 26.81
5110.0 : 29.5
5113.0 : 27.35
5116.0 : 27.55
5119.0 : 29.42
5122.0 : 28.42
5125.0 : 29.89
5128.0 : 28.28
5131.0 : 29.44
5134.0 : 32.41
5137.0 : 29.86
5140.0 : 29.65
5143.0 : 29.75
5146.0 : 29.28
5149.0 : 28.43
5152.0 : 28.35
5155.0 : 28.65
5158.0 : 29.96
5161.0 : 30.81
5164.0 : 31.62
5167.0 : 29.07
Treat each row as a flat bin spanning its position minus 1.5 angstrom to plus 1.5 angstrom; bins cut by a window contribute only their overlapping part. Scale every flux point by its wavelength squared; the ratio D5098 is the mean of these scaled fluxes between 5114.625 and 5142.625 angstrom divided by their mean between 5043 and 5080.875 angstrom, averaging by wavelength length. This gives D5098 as 1.13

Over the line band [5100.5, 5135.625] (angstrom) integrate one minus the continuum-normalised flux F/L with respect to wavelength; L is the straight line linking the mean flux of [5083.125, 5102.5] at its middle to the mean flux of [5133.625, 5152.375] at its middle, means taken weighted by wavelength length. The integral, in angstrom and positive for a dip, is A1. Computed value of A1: 0.6 angstrom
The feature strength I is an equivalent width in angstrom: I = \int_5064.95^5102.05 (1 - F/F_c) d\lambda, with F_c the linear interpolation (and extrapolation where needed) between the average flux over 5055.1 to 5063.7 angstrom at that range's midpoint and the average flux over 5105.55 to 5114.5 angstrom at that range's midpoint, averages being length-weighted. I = -1.6 angstrom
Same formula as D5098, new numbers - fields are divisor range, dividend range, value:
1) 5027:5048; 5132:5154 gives 1.19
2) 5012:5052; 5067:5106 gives 1.12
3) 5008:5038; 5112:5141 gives 1.20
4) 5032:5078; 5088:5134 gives 1.09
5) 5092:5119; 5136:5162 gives 1.07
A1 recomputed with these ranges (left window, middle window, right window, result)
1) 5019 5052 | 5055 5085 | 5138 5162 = -0.5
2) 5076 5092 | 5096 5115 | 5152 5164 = 0.6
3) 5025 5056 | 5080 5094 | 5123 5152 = -0.3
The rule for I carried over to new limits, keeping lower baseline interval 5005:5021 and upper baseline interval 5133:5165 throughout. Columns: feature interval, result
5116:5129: 0.0 angstrom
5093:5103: -0.1 angstrom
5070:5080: -0.1 angstrom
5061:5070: -0.1 angstrom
